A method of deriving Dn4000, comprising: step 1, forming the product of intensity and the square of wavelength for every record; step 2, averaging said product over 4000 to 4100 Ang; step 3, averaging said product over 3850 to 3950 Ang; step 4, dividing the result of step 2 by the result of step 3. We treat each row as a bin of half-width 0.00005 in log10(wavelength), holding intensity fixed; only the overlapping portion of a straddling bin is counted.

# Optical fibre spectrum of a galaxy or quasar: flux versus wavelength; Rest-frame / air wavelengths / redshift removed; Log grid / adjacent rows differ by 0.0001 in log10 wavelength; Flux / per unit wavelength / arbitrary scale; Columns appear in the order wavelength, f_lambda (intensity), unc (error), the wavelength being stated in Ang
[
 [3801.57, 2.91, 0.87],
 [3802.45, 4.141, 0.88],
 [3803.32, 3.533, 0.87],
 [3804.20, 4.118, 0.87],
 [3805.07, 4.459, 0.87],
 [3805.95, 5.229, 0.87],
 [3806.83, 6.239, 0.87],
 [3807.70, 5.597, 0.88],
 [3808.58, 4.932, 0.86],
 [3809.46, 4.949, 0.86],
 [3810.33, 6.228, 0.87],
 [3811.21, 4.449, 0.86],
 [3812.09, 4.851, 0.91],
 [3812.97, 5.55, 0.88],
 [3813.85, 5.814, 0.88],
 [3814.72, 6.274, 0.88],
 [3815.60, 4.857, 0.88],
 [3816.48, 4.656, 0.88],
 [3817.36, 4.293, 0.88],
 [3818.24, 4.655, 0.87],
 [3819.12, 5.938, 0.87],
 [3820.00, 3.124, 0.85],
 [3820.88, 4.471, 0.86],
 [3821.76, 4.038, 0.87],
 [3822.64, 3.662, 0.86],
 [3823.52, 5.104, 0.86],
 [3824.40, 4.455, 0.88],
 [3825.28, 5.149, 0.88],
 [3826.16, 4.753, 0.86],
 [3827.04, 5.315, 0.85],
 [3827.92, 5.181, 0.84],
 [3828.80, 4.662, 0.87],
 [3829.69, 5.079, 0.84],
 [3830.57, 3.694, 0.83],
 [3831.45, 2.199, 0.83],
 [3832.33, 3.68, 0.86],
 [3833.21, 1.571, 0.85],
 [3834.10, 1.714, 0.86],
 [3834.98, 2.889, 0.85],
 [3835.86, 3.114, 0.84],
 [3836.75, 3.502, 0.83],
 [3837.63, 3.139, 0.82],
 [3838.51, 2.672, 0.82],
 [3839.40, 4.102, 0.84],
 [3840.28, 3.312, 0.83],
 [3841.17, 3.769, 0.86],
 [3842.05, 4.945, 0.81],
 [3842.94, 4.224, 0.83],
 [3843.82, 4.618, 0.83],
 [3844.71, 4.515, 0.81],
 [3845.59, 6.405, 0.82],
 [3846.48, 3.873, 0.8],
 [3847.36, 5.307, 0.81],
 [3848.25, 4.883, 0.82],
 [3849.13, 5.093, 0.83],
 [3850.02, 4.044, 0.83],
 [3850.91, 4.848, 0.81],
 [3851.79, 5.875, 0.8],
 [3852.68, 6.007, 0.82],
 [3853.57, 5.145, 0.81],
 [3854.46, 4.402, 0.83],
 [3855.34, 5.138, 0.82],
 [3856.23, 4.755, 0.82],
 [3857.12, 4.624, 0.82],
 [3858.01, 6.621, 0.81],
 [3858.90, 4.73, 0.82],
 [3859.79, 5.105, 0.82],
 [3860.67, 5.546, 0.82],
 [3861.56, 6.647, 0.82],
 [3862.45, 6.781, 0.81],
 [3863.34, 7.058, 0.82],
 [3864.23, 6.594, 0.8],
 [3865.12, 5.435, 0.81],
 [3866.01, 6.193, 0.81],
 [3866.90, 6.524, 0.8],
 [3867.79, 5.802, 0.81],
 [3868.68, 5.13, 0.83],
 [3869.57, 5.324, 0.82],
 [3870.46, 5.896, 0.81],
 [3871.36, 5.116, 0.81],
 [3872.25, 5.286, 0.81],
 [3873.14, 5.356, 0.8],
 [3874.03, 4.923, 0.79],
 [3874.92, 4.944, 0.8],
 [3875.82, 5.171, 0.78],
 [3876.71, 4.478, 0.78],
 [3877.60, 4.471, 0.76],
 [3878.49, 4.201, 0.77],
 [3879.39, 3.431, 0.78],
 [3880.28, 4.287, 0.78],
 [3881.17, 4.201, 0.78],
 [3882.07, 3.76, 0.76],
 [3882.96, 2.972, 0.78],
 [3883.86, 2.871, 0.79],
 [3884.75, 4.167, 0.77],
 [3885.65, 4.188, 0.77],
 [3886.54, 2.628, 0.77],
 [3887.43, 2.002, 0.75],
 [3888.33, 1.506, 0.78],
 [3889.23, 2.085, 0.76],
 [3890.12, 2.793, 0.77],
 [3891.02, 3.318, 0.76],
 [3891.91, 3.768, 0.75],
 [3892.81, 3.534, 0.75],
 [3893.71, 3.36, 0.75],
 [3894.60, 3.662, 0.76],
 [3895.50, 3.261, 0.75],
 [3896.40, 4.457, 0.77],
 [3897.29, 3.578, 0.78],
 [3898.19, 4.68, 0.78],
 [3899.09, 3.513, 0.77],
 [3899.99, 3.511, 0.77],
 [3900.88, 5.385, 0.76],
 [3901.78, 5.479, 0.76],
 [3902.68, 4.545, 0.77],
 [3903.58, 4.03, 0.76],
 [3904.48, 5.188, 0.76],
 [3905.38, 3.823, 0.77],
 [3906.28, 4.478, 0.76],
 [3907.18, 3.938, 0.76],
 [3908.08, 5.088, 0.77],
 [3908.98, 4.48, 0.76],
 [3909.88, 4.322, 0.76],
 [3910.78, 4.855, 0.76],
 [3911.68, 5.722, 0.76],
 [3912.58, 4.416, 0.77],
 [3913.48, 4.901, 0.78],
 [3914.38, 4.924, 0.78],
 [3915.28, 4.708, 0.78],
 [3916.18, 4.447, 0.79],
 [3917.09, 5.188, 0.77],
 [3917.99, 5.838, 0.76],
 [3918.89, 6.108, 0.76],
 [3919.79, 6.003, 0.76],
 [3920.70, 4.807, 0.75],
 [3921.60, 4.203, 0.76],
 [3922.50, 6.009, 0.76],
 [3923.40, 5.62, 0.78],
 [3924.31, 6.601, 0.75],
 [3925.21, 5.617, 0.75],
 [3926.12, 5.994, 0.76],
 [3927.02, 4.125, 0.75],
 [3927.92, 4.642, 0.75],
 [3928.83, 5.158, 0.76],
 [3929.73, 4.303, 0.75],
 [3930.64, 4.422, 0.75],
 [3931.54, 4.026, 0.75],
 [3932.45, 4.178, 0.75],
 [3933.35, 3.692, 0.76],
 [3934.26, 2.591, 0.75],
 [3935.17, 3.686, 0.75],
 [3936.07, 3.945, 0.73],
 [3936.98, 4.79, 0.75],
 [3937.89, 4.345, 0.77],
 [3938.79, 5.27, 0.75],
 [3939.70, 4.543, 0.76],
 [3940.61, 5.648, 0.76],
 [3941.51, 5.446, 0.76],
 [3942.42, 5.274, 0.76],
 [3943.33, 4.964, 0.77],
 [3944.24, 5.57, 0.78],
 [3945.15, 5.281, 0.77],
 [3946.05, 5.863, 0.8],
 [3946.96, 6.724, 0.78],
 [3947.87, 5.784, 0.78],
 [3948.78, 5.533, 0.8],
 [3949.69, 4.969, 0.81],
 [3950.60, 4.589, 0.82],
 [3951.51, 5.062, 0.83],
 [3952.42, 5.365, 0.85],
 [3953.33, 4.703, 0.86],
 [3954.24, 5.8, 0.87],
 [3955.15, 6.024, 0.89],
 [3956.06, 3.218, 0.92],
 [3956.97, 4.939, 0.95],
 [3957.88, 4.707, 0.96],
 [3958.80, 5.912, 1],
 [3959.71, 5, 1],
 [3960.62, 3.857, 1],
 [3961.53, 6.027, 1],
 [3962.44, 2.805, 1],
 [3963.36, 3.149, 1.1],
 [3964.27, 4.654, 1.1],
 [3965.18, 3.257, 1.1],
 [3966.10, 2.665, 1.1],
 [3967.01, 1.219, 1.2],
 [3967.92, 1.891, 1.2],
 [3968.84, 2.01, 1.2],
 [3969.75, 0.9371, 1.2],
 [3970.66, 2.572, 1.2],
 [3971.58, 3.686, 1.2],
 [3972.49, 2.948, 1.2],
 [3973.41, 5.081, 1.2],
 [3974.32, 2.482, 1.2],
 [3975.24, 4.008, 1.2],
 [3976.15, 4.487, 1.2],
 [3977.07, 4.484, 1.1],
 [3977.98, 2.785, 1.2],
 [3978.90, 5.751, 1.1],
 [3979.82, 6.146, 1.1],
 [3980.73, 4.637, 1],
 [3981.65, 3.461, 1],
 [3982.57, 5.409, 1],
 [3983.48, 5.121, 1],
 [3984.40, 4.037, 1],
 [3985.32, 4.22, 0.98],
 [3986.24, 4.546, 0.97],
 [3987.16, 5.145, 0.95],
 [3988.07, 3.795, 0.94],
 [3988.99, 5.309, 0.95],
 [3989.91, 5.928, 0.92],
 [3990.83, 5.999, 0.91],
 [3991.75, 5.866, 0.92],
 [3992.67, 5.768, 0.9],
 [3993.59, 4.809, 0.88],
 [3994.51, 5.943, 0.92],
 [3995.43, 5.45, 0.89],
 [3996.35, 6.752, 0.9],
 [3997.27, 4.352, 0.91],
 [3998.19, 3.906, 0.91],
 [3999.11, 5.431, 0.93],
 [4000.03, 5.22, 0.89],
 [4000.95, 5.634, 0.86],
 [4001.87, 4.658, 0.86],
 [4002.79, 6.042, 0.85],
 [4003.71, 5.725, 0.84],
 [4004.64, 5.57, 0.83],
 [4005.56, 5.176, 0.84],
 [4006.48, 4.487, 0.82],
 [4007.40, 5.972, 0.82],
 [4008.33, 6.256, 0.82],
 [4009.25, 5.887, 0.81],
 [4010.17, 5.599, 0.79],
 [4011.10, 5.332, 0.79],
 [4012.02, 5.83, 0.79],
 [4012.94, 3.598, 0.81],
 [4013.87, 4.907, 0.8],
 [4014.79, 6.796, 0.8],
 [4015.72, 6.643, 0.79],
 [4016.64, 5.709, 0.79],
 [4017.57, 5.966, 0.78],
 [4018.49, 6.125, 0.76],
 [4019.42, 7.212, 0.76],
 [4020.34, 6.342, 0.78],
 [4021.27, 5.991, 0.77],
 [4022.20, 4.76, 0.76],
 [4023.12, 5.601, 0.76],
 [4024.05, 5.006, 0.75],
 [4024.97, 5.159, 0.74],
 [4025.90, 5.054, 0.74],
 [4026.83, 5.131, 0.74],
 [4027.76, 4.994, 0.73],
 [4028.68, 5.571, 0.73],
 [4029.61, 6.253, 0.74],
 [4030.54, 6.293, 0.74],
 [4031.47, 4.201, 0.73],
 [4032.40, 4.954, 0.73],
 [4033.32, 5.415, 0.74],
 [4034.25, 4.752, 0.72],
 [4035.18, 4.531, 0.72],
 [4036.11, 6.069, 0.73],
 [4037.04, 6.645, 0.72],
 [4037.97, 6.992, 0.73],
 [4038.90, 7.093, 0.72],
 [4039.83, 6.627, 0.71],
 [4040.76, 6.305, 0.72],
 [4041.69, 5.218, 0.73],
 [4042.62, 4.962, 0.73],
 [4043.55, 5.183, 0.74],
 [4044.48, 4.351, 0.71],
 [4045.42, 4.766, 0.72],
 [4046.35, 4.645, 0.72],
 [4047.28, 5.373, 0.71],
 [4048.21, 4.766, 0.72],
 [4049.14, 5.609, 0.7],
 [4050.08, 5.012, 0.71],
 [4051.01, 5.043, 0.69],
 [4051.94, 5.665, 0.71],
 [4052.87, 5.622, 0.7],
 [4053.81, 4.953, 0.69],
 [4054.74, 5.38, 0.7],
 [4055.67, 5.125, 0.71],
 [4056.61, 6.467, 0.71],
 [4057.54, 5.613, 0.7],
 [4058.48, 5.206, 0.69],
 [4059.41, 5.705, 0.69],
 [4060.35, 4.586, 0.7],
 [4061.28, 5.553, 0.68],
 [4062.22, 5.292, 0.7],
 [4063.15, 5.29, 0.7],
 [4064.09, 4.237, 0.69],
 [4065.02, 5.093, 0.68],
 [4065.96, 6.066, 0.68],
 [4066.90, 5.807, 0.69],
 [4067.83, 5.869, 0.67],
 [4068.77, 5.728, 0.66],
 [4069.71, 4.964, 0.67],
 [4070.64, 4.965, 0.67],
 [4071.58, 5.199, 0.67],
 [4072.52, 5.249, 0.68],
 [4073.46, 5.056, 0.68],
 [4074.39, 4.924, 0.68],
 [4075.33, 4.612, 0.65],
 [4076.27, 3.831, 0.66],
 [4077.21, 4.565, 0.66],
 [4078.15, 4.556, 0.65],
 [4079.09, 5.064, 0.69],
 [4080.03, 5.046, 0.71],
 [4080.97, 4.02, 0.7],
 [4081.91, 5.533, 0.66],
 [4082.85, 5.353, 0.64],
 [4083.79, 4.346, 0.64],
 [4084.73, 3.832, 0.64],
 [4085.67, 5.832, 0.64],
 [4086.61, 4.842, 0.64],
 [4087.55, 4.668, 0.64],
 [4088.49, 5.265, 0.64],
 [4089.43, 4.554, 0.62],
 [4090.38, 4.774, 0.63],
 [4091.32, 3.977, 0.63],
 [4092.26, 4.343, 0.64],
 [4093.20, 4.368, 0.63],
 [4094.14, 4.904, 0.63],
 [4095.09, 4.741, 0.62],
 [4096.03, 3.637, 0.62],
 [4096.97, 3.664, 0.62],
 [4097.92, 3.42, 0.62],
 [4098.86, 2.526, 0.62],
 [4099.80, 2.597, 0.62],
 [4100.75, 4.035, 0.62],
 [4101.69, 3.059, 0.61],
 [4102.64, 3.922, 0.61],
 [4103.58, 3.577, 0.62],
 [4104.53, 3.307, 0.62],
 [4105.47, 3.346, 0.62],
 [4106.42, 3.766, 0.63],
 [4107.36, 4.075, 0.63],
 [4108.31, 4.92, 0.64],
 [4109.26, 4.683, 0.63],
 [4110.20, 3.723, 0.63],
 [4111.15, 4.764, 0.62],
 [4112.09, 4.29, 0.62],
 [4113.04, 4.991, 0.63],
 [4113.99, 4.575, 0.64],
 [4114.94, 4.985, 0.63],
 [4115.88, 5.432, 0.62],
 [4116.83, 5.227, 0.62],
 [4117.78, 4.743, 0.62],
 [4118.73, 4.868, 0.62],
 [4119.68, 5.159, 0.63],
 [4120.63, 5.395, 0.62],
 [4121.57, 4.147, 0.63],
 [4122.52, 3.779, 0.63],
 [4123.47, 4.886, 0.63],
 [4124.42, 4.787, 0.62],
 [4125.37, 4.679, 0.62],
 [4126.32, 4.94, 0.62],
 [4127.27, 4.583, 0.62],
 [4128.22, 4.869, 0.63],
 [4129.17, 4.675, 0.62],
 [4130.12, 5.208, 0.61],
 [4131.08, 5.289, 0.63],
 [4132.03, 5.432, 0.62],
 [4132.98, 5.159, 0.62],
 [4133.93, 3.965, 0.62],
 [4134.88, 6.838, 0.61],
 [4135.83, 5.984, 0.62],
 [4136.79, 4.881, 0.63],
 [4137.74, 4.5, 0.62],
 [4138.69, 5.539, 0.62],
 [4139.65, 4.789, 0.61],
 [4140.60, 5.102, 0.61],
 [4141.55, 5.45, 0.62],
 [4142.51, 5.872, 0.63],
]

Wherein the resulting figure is 1.2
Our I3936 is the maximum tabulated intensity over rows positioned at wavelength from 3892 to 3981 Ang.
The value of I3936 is 6.724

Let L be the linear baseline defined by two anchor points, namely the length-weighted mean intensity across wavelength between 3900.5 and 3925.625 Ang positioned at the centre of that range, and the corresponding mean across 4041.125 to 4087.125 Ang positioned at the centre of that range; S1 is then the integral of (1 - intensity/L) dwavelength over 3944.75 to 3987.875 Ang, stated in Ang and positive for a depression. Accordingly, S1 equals 6.3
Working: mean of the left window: 5.02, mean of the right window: 5.1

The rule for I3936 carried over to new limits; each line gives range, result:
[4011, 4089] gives 7.212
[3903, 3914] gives 5.722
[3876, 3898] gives 4.478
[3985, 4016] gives 6.796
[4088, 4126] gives 5.432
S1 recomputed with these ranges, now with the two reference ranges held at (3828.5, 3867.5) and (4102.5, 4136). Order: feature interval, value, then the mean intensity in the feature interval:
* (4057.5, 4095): -2.2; 4.96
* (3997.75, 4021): -4.6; 5.61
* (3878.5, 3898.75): 5.5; 3.4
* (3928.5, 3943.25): 0.7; 4.47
